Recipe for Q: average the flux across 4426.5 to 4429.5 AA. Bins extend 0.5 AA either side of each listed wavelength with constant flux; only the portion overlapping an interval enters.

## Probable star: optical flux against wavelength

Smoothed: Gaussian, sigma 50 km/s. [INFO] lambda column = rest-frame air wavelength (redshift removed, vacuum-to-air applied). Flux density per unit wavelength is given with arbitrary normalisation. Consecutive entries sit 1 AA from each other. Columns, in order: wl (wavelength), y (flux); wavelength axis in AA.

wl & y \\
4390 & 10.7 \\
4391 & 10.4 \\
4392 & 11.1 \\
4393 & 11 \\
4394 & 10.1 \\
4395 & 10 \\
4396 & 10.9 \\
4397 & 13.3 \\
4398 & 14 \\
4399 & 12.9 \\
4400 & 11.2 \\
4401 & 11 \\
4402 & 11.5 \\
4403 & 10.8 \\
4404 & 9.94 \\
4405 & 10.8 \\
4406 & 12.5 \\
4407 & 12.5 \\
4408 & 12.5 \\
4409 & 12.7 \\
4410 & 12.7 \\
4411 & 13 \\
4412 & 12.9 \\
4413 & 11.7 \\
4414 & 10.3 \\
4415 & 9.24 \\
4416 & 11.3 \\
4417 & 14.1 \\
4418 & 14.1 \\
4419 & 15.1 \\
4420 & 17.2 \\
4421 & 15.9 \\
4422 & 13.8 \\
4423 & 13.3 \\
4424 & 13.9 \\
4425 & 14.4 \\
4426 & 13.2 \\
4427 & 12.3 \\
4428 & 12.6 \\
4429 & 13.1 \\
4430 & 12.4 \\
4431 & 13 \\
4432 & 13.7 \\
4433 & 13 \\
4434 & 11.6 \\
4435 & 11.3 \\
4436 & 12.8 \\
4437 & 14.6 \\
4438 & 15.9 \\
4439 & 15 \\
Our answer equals 12.7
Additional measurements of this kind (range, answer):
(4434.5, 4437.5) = 12.9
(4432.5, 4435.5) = 12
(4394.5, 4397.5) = 11.4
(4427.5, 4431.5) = 12.8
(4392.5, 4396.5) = 10.5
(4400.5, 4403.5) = 11.1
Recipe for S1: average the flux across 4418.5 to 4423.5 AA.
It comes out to 15.1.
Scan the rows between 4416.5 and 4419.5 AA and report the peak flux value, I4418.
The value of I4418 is 15.1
